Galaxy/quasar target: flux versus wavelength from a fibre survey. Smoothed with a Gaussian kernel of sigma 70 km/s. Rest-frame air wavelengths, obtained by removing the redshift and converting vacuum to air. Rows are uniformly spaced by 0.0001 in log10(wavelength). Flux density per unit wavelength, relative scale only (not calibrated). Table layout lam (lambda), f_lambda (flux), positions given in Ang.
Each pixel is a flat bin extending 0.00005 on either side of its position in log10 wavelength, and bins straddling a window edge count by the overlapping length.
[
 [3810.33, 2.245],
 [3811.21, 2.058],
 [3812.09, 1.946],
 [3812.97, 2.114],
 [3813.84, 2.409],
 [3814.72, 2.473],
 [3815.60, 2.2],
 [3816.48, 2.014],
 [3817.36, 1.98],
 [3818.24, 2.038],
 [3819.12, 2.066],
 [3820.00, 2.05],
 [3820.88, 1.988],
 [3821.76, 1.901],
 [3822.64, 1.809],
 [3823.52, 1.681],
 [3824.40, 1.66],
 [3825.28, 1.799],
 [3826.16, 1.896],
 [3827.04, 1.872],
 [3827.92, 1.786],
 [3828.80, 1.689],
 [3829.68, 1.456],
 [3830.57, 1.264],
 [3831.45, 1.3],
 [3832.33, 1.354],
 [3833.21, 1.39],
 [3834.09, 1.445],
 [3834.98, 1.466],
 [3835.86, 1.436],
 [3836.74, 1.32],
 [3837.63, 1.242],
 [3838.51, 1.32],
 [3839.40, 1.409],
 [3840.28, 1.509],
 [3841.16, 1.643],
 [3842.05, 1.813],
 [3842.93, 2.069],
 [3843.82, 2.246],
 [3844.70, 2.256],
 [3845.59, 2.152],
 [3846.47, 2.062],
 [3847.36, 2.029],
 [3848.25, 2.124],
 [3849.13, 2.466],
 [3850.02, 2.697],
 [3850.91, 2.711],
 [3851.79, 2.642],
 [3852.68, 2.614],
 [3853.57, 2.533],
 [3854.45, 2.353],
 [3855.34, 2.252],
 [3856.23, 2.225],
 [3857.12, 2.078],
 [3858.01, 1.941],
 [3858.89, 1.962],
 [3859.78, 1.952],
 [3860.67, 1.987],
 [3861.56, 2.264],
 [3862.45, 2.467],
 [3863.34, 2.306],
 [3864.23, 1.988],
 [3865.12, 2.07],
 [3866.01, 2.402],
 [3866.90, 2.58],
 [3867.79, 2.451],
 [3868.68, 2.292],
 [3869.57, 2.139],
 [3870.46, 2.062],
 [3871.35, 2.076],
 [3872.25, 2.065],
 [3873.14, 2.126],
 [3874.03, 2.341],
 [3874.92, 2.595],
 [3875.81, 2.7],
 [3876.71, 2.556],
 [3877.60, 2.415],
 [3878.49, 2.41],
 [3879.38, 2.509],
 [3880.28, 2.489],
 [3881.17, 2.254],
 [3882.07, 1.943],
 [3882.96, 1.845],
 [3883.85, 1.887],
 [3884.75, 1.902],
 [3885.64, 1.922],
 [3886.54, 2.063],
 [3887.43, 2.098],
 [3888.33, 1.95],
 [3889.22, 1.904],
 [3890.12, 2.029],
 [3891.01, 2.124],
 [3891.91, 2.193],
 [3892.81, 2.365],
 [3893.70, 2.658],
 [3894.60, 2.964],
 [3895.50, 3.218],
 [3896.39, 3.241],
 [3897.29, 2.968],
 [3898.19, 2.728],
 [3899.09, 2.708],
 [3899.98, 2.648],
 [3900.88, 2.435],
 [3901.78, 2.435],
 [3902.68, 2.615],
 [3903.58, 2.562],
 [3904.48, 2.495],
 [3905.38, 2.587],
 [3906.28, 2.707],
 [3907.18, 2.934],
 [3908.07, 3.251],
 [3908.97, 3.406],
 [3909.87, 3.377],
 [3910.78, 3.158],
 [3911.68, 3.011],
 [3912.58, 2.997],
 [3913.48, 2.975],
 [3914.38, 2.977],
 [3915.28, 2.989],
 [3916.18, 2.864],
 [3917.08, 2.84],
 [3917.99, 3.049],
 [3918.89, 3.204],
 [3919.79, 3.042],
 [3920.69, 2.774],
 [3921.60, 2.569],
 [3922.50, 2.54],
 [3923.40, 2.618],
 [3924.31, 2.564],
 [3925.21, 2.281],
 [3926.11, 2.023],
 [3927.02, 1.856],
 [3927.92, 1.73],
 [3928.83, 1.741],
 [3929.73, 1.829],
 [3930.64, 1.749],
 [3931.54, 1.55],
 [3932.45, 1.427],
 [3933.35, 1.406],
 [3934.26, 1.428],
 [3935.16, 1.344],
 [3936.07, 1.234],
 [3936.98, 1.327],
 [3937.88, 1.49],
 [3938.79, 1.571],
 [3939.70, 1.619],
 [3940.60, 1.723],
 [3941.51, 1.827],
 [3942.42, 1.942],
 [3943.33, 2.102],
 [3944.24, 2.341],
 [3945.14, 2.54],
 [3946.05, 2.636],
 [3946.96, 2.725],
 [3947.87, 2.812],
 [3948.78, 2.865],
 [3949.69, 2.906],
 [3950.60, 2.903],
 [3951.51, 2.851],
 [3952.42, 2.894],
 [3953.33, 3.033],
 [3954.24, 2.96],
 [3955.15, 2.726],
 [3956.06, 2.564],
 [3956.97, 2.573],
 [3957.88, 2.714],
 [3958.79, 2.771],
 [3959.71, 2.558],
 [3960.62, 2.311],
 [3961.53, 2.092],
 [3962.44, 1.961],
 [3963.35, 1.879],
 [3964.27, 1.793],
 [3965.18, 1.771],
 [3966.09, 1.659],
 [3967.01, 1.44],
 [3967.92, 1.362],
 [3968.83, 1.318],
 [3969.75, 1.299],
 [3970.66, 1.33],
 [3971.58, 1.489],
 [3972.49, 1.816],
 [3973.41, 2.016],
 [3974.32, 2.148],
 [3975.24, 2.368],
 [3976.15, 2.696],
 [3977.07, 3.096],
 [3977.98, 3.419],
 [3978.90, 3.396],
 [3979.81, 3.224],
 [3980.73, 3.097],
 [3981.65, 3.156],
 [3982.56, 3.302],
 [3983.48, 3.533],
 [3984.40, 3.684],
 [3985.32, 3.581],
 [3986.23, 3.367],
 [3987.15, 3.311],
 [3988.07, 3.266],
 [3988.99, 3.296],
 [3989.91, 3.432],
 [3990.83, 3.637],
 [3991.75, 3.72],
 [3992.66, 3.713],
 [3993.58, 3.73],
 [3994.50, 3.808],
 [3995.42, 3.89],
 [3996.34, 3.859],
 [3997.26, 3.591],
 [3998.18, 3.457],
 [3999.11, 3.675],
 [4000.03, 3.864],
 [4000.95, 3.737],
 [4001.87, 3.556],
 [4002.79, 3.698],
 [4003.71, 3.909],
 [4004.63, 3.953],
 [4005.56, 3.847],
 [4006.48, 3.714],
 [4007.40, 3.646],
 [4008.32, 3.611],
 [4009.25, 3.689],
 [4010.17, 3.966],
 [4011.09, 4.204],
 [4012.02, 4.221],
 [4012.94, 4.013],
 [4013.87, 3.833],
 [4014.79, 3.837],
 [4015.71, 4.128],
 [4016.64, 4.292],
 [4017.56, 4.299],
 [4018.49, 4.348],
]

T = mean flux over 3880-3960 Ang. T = 2.42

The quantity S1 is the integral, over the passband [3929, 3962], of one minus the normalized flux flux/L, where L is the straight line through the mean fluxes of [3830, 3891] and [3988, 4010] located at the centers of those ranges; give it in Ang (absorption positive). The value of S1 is 9.4 Ang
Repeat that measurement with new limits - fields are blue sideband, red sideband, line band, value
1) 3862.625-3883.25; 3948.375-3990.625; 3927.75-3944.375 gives 5.7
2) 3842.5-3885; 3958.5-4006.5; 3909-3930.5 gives -0.7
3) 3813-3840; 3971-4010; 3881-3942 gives 4.8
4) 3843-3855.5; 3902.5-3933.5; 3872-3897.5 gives 1.4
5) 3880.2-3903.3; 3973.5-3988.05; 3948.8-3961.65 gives 0.8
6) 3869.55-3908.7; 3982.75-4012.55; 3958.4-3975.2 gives 7.5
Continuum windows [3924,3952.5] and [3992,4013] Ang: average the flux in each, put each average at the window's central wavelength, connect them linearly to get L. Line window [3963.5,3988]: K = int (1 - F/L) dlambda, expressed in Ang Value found 4.84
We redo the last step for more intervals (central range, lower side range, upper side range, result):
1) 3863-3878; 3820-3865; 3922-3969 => -2.5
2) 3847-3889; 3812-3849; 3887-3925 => 0.0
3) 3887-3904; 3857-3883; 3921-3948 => -3.1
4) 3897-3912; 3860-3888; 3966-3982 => -3.9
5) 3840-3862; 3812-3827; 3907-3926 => 1.0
